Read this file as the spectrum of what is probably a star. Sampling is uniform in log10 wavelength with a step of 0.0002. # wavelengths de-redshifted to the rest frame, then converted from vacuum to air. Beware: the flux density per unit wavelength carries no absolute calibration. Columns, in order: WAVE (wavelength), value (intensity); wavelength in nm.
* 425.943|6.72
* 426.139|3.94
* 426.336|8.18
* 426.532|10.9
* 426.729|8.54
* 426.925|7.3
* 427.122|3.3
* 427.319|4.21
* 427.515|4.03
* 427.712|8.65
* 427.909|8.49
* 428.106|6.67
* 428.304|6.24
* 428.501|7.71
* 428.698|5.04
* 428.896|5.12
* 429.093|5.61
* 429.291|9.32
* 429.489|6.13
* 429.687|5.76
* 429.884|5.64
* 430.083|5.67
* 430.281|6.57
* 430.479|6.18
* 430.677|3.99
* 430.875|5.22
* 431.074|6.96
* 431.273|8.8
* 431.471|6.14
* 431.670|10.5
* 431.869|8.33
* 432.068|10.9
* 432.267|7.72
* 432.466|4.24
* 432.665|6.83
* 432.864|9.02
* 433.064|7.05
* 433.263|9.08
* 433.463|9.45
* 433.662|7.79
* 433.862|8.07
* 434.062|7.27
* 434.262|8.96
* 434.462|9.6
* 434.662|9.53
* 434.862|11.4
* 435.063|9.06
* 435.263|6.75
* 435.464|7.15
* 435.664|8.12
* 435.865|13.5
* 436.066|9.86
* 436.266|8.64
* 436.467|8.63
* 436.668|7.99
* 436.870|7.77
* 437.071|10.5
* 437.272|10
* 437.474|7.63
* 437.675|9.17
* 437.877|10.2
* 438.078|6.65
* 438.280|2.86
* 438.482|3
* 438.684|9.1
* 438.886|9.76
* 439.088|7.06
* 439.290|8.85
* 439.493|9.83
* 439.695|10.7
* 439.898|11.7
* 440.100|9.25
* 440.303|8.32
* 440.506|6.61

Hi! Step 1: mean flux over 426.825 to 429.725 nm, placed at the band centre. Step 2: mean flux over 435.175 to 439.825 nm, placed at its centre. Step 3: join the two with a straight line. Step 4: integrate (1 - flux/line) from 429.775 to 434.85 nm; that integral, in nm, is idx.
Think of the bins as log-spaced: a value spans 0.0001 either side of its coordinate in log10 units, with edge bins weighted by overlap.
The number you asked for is -0.28 nm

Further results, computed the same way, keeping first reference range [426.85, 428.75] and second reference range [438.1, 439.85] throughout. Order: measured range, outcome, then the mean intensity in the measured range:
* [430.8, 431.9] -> -0.16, 7.67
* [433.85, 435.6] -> -0.37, 8.66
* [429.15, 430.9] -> 0.11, 6.08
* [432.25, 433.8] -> -0.17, 7.66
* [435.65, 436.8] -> -0.34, 9.51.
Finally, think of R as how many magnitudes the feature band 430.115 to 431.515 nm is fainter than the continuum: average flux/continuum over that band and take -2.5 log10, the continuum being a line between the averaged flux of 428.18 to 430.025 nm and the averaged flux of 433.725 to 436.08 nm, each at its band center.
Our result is 0.14 mag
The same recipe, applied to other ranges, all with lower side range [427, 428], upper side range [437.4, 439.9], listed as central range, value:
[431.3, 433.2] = -0.177 mag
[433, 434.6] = -0.197 mag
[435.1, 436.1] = -0.209 mag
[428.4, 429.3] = -0.044 mag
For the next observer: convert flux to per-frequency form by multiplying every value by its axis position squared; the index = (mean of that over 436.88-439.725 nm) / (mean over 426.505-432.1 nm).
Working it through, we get 1.3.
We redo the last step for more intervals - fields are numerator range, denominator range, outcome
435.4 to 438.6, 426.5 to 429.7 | 1.30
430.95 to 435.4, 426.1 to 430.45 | 1.30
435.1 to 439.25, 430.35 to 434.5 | 1.09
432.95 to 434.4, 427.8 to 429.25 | 1.30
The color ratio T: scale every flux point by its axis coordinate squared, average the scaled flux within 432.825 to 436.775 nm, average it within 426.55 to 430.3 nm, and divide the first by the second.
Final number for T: 1.4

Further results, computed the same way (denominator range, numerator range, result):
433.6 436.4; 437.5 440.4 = 0.94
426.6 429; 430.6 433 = 1.19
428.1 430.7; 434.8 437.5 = 1.52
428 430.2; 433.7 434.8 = 1.43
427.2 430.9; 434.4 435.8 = 1.49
